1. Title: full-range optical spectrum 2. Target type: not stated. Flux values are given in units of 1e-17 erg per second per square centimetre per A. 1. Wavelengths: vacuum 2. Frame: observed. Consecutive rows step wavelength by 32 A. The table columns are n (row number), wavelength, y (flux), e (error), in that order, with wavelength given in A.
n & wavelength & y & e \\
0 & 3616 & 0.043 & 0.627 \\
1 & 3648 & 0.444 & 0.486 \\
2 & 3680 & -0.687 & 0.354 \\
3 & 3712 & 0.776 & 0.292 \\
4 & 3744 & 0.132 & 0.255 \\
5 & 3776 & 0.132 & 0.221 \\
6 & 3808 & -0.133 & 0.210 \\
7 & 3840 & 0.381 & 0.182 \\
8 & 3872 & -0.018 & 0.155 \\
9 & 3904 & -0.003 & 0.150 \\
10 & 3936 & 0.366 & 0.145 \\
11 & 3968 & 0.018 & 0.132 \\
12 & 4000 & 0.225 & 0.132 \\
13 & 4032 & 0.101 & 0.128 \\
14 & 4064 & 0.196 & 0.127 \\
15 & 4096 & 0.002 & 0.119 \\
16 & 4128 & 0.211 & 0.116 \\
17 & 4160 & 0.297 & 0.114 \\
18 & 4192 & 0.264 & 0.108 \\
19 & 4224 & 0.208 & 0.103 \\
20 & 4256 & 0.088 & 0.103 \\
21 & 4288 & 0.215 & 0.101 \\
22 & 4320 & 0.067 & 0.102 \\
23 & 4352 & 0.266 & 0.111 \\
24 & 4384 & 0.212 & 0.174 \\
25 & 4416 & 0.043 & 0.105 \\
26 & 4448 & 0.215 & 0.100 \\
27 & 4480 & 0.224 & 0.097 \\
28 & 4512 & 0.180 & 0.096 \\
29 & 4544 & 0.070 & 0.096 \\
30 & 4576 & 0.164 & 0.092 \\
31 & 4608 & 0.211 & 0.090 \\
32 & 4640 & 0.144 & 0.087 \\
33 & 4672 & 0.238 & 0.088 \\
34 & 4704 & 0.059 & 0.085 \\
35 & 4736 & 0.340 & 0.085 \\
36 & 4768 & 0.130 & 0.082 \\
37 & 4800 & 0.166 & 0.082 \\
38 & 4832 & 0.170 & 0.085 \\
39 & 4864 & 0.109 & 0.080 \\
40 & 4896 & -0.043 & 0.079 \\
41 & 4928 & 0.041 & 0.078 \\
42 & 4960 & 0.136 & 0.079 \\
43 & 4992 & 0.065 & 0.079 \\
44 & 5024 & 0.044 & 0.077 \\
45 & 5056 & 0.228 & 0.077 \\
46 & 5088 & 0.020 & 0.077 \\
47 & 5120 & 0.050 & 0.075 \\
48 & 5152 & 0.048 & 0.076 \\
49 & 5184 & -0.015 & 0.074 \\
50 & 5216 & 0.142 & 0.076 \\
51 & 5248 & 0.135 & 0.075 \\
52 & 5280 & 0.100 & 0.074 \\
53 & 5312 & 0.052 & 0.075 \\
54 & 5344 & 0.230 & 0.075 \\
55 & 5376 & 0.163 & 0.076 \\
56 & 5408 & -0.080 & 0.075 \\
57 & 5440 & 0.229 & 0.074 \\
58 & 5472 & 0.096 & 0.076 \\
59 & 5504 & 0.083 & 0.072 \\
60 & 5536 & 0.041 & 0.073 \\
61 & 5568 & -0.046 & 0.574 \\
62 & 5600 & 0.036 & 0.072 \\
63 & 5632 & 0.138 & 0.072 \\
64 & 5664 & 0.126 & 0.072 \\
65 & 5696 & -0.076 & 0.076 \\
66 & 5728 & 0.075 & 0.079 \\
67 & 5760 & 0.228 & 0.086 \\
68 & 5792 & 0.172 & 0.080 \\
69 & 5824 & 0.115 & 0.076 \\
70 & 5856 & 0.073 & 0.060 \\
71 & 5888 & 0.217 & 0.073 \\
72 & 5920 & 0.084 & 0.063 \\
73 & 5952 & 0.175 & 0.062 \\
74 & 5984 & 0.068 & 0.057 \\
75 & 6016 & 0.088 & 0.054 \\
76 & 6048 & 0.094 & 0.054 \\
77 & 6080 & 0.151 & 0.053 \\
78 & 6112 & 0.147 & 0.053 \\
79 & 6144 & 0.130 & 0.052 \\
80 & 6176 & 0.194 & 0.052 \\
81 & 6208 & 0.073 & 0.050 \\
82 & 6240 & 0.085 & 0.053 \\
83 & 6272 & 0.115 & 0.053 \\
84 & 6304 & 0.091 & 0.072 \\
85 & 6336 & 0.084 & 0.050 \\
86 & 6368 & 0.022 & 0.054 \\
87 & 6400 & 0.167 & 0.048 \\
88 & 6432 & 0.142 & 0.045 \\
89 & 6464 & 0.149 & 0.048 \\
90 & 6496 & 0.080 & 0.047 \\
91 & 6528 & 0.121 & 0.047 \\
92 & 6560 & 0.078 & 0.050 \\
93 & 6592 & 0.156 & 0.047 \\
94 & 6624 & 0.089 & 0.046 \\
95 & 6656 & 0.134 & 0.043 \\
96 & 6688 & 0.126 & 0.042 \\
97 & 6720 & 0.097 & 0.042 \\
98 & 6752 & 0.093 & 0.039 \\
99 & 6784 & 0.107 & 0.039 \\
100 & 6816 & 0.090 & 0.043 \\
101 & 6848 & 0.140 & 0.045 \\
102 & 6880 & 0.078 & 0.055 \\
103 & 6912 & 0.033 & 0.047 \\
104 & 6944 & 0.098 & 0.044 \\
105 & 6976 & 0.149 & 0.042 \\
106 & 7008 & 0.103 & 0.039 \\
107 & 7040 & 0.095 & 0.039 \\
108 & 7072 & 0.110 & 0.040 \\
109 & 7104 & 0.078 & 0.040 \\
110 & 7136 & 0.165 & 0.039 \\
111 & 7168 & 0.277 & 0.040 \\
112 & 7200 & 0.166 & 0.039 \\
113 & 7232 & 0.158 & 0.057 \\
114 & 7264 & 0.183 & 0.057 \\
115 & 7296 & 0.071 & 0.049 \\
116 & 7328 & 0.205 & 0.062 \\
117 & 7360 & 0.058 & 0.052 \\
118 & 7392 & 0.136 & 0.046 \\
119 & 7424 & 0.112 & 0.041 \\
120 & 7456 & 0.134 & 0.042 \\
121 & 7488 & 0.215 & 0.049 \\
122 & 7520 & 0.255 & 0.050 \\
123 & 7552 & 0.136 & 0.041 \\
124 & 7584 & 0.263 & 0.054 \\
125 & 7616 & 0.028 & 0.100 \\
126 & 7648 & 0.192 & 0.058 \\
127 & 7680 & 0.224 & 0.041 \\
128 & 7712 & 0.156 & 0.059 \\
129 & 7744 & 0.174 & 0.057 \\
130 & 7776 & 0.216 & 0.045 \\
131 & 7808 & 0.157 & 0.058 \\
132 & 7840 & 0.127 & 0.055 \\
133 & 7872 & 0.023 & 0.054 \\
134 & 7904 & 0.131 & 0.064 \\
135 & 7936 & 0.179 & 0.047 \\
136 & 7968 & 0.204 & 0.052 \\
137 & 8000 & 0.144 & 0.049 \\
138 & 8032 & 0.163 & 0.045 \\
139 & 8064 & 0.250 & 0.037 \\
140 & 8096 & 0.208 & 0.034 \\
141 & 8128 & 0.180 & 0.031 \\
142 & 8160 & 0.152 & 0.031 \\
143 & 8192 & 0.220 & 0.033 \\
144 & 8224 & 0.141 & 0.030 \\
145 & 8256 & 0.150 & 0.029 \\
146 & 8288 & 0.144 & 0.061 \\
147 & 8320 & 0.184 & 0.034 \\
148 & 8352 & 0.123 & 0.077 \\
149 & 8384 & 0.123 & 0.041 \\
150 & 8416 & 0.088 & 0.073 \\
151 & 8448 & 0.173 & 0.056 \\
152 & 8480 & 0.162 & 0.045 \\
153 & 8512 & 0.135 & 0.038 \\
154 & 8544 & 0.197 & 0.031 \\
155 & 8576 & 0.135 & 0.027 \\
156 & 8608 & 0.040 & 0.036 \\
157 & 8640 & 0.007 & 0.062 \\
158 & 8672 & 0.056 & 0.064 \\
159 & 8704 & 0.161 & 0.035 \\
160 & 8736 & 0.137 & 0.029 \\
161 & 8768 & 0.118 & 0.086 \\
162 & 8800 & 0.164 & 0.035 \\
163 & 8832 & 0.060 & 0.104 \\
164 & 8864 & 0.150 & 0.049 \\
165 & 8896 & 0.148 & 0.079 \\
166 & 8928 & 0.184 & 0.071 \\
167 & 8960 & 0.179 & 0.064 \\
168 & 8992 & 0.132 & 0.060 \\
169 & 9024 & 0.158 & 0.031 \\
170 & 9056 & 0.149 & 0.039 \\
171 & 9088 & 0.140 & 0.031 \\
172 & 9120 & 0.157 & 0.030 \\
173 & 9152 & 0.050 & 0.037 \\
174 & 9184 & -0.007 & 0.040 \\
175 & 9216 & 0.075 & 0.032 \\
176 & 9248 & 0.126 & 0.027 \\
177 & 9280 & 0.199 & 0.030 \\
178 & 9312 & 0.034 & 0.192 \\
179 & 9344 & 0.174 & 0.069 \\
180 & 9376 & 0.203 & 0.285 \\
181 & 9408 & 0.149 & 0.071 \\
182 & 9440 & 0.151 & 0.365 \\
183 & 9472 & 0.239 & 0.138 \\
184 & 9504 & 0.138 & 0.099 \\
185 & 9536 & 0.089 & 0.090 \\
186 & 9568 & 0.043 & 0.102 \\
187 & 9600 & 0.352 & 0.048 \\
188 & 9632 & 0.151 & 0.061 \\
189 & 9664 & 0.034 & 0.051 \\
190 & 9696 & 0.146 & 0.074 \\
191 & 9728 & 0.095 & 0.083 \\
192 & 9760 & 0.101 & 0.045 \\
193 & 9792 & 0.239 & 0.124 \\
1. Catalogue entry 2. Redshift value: 0.92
